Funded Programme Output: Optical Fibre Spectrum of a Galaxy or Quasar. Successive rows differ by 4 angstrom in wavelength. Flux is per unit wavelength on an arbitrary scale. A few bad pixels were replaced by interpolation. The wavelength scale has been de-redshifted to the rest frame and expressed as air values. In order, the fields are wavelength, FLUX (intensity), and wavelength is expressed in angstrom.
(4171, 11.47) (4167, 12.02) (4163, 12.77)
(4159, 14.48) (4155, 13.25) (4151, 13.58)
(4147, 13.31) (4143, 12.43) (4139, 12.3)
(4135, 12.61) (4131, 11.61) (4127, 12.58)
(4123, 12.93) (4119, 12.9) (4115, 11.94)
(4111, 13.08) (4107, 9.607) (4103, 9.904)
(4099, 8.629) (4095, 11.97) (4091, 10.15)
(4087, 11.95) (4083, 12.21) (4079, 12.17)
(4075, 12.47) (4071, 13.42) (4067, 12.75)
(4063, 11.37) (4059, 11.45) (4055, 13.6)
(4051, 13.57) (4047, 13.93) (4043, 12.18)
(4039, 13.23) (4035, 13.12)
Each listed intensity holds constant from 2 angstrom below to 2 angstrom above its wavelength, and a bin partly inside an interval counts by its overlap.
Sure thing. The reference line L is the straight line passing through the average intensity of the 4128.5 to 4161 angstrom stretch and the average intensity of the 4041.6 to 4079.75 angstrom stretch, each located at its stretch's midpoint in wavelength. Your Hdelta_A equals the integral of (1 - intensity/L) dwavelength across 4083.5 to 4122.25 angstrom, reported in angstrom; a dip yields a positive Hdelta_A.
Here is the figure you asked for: 4.8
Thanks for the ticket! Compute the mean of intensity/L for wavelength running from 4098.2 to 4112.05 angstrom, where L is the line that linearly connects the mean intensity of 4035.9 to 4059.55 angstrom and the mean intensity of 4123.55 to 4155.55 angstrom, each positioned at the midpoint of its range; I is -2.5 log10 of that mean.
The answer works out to 0.24 mag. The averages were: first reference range 13.1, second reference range 12.7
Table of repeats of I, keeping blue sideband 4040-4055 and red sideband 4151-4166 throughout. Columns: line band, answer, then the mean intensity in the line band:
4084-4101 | 0.23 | 10.8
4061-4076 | 0.07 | 12.5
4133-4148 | 0.06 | 12.6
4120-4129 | 0.05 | 12.8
